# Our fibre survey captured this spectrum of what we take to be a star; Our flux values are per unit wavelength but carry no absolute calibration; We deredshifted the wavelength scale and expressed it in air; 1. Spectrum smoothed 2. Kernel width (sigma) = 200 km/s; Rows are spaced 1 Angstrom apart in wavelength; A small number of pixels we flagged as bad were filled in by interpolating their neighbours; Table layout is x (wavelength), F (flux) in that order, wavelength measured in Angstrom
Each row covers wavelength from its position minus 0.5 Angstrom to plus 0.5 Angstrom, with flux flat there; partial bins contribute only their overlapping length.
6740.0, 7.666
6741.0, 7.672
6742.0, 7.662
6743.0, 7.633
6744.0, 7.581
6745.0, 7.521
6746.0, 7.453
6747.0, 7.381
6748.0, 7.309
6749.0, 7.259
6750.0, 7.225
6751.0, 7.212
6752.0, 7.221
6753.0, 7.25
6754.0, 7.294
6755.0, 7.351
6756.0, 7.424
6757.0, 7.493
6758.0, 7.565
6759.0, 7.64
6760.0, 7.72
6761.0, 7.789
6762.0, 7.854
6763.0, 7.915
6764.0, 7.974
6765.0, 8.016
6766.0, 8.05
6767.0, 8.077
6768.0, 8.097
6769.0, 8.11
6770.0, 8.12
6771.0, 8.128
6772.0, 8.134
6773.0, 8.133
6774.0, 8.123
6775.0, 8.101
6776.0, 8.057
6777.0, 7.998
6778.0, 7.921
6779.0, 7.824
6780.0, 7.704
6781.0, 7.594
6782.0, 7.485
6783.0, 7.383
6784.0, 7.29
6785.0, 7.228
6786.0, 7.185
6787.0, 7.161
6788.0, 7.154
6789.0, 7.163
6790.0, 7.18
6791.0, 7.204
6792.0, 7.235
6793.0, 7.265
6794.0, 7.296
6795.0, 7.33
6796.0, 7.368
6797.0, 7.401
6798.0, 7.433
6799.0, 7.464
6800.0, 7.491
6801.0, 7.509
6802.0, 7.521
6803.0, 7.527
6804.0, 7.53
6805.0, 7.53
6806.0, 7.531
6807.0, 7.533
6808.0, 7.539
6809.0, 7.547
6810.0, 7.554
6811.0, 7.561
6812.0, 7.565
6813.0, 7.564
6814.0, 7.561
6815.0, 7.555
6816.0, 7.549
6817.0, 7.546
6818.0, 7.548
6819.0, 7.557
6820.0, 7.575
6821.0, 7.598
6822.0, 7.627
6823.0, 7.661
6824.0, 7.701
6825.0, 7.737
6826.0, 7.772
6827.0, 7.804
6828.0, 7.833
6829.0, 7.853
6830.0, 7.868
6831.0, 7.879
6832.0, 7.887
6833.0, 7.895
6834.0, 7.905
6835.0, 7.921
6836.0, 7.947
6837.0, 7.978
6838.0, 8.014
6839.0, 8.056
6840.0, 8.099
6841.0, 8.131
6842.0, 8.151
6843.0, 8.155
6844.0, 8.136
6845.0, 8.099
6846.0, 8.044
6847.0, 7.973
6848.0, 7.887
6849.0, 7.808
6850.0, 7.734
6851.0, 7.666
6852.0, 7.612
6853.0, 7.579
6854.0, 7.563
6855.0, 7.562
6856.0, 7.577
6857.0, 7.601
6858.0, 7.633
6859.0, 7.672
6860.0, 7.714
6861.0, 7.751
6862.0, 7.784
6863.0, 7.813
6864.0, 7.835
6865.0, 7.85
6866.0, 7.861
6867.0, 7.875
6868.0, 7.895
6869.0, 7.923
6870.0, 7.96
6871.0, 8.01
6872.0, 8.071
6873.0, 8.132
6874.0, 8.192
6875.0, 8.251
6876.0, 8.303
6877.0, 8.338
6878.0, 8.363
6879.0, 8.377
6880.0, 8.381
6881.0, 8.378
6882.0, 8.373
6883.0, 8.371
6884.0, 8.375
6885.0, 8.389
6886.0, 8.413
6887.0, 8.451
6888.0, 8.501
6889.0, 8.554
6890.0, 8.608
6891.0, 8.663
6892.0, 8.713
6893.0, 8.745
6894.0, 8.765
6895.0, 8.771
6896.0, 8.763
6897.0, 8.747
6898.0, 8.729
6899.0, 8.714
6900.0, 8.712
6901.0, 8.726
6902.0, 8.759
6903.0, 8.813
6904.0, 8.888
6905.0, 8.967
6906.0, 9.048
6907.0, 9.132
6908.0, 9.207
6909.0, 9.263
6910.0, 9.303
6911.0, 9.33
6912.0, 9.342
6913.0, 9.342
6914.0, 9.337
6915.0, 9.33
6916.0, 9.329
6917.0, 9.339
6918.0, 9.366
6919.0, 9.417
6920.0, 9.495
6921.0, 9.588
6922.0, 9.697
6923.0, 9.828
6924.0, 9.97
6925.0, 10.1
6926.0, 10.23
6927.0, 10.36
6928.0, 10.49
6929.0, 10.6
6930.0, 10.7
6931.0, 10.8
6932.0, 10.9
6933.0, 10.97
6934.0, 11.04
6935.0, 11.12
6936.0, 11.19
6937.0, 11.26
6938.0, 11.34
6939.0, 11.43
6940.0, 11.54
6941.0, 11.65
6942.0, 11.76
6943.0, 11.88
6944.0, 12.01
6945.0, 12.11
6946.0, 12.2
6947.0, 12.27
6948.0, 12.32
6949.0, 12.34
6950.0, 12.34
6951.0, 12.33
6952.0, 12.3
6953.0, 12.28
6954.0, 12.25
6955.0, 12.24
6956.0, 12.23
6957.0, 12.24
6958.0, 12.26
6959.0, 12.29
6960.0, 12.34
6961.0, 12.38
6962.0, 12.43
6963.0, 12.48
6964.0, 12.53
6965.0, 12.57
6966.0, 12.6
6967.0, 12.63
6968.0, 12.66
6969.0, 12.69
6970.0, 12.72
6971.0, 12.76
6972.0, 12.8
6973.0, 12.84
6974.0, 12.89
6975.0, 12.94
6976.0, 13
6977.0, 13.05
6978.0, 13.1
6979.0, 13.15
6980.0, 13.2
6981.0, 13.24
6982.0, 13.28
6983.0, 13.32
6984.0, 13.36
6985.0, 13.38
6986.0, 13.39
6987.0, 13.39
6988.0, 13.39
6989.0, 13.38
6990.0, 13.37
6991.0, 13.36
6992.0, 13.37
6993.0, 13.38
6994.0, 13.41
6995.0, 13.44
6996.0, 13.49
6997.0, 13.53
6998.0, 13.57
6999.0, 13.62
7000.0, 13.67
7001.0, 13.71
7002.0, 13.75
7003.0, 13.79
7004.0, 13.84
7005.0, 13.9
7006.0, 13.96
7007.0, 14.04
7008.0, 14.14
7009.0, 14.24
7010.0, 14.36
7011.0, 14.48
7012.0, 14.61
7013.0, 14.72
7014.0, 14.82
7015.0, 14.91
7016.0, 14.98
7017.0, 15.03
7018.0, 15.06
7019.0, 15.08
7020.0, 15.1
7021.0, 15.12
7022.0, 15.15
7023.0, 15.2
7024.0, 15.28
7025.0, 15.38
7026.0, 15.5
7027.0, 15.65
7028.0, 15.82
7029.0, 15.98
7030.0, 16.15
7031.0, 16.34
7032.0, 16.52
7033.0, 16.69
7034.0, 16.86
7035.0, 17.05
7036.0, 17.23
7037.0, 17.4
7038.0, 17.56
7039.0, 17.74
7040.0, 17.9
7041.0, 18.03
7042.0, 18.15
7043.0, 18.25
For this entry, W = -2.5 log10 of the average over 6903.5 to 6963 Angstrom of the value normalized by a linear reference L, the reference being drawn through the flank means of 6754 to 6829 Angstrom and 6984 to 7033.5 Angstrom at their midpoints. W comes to 0.12 mag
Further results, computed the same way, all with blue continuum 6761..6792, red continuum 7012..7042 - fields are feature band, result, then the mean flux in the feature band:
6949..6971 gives 0.11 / 12.4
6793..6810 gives 0.15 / 7.47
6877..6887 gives 0.32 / 8.38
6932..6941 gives 0.16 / 11.2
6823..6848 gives 0.22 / 7.94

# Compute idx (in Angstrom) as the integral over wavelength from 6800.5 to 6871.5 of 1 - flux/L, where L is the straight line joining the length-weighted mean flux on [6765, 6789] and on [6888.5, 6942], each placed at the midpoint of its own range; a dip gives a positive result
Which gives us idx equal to 6.89 Angstrom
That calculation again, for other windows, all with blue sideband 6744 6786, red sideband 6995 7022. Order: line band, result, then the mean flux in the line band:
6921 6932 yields 1.6 Angstrom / 10.3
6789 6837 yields 7.5 Angstrom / 7.58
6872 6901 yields 6.6 Angstrom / 8.5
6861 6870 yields 2.2 Angstrom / 7.85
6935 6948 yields 0.8 Angstrom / 11.7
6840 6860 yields 4.3 Angstrom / 7.82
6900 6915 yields 3.2 Angstrom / 9.1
